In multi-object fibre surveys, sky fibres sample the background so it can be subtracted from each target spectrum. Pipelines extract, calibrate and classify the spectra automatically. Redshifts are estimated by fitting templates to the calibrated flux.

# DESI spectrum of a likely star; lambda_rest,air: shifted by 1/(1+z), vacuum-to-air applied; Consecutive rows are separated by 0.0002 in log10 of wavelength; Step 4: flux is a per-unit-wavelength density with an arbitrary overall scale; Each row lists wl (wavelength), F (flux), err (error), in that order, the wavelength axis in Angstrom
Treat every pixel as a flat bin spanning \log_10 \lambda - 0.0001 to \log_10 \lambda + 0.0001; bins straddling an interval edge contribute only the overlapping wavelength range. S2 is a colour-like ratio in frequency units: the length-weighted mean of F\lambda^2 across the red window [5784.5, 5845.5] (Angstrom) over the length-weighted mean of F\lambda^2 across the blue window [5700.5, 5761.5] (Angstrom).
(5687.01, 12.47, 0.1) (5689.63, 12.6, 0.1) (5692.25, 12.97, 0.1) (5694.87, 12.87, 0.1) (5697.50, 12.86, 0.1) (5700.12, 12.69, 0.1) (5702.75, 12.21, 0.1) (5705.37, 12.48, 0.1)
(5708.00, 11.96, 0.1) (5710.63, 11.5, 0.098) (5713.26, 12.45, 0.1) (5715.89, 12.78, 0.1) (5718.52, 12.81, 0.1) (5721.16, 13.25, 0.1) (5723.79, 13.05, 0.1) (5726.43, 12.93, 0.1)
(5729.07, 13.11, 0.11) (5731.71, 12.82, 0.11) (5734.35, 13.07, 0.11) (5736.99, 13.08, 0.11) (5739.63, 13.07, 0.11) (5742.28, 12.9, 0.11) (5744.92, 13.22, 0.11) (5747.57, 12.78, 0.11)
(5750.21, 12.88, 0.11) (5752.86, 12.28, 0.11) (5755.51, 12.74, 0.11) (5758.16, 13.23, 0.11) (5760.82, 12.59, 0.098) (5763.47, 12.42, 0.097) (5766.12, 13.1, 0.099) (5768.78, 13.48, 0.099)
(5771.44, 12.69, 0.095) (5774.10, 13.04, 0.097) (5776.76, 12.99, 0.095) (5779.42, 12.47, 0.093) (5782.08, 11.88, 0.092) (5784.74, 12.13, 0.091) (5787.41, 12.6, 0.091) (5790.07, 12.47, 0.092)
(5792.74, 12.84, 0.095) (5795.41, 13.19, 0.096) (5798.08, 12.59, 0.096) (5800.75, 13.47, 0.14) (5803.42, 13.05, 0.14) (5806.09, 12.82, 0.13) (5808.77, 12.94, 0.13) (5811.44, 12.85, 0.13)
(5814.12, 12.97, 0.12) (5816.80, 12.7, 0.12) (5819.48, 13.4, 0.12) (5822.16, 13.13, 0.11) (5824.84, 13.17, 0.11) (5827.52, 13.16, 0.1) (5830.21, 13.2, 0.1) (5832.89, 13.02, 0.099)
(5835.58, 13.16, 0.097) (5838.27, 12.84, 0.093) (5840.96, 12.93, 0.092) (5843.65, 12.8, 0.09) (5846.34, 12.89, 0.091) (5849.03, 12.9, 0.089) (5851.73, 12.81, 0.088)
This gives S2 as 1.05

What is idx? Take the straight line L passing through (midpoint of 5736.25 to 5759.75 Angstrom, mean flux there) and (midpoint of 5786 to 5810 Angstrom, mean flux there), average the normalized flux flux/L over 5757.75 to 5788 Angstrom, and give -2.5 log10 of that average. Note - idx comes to 0.02 mag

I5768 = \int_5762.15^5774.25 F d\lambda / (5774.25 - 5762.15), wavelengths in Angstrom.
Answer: 12.9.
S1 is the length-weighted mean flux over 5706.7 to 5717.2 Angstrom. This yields 12.2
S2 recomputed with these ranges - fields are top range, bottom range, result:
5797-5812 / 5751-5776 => 1.02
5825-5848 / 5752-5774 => 1.04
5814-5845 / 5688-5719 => 1.09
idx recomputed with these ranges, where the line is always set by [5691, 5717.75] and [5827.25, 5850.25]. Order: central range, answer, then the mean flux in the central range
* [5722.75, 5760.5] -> -0.03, 12.9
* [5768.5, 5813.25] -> 0.00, 12.8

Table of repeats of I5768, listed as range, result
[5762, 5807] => 12.8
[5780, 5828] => 12.8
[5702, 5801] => 12.7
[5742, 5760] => 12.9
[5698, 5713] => 12.2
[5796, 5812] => 13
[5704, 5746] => 12.8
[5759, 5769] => 12.8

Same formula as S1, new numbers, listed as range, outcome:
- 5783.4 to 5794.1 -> 12.5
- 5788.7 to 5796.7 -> 12.8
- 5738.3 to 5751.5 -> 13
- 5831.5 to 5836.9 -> 13.1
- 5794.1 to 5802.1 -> 13.1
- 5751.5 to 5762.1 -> 12.7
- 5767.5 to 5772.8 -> 13.1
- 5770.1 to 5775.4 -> 12.9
